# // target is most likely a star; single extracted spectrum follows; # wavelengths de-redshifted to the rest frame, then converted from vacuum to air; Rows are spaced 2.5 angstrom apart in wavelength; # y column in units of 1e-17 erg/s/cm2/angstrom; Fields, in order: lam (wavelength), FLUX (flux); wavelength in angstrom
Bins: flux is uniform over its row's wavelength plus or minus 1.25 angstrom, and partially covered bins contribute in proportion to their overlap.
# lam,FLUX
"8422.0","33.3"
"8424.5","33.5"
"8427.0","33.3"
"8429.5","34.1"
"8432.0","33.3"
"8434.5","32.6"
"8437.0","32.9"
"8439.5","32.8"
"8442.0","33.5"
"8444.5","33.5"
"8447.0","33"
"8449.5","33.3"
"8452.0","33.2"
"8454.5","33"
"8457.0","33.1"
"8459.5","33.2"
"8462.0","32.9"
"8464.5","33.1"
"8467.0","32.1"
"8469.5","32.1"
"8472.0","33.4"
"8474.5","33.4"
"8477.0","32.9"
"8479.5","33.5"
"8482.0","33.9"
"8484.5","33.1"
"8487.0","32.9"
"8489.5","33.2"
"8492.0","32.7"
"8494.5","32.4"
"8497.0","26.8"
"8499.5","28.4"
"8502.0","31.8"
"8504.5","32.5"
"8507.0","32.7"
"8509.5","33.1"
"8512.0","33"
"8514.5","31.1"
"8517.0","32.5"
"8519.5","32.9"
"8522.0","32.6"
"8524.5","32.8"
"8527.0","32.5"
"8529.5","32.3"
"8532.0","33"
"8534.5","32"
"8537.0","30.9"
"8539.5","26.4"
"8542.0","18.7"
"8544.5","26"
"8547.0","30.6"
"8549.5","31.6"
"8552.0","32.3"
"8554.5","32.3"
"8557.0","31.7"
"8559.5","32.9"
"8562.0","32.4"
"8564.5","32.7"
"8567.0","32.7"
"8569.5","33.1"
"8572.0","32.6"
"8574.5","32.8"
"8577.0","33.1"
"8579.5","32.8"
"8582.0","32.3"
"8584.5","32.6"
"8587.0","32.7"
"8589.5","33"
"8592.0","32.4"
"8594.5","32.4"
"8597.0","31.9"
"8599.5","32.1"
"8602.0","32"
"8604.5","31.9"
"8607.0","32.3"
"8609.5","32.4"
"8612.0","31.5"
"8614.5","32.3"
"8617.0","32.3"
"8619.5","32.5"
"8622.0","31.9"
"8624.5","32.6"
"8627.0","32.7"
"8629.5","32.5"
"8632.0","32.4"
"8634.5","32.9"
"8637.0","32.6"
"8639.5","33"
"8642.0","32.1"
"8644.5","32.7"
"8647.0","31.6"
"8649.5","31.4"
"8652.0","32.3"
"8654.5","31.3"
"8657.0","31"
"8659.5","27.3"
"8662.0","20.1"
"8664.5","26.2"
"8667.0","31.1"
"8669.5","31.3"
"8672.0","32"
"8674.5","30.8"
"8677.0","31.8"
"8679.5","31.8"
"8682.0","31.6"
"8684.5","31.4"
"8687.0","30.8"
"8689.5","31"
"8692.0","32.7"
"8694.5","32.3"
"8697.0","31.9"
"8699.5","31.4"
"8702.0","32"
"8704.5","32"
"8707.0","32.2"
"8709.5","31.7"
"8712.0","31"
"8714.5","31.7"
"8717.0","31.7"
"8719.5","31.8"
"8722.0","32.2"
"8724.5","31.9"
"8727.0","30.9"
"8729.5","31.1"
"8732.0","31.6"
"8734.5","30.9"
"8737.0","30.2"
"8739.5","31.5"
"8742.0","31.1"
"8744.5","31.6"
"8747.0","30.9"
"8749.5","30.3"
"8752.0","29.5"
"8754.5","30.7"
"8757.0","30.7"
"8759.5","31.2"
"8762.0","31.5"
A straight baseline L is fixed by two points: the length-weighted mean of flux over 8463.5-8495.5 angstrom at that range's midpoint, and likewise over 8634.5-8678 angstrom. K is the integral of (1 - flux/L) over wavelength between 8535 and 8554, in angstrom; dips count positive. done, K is 2.2 angstrom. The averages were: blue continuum 33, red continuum 30.6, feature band 28.4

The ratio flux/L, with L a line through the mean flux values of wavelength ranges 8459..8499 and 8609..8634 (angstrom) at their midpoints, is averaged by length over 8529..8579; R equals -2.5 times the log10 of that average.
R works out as 0.05 mag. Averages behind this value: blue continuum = 32.5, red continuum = 32.3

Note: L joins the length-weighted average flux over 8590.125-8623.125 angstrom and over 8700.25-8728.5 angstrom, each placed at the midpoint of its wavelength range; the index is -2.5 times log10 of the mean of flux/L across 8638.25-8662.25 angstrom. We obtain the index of 0.04 mag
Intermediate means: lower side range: 32.2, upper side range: 31.7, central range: 30.7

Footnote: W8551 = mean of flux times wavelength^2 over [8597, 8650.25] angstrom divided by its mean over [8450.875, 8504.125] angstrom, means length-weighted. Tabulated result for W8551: 1.03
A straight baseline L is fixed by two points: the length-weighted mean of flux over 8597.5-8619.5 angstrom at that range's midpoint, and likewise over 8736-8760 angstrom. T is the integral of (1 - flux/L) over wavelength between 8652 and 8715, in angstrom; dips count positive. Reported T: 1.3 angstrom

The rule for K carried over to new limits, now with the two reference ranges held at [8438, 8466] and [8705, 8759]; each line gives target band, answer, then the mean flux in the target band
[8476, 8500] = 0.6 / 32.1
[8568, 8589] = -0.3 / 32.8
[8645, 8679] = 1.9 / 30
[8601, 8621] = -0.1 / 32.1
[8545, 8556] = 0.4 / 31.3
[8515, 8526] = 0.0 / 32.6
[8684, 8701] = -0.1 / 31.7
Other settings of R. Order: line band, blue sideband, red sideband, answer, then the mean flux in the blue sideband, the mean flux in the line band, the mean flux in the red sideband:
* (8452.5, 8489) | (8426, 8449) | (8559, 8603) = 0.00 mag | 33.2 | 33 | 32.6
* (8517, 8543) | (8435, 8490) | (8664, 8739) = 0.07 mag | 33.1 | 30.6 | 31.4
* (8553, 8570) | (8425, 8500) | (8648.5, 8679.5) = -0.04 mag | 32.8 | 32.5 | 29.8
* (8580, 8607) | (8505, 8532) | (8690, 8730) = 0.00 mag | 32.6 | 32.3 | 31.8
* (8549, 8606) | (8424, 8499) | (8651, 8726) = -0.02 mag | 32.8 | 32.5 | 30.9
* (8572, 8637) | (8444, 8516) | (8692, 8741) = -0.01 mag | 32.5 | 32.4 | 31.6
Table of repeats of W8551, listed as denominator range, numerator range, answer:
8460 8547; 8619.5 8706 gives 1.03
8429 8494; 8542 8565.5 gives 0.95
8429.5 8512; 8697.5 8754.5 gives 1.02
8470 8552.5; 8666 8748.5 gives 1.05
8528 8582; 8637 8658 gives 1.05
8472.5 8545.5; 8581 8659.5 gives 1.05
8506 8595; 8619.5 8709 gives 1.01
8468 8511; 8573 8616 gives 1.03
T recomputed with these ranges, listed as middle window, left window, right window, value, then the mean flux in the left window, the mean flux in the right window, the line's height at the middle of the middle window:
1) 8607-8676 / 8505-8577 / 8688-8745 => 0.7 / 31.5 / 31.6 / 31.5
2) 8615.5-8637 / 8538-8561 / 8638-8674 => -1.8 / 29.2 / 30.3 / 30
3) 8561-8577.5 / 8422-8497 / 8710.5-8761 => -0.3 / 33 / 31.1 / 32.3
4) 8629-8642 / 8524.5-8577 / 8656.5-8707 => -0.8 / 31.1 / 30.6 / 30.7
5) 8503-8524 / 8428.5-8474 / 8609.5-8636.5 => 0.2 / 33.1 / 32.4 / 32.8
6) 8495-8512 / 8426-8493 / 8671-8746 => 0.9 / 33.1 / 31.5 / 32.8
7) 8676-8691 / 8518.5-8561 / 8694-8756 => -0.1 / 30.7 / 31.4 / 31.2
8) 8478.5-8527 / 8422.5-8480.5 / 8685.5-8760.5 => 0.9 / 33.1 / 31.4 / 32.8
